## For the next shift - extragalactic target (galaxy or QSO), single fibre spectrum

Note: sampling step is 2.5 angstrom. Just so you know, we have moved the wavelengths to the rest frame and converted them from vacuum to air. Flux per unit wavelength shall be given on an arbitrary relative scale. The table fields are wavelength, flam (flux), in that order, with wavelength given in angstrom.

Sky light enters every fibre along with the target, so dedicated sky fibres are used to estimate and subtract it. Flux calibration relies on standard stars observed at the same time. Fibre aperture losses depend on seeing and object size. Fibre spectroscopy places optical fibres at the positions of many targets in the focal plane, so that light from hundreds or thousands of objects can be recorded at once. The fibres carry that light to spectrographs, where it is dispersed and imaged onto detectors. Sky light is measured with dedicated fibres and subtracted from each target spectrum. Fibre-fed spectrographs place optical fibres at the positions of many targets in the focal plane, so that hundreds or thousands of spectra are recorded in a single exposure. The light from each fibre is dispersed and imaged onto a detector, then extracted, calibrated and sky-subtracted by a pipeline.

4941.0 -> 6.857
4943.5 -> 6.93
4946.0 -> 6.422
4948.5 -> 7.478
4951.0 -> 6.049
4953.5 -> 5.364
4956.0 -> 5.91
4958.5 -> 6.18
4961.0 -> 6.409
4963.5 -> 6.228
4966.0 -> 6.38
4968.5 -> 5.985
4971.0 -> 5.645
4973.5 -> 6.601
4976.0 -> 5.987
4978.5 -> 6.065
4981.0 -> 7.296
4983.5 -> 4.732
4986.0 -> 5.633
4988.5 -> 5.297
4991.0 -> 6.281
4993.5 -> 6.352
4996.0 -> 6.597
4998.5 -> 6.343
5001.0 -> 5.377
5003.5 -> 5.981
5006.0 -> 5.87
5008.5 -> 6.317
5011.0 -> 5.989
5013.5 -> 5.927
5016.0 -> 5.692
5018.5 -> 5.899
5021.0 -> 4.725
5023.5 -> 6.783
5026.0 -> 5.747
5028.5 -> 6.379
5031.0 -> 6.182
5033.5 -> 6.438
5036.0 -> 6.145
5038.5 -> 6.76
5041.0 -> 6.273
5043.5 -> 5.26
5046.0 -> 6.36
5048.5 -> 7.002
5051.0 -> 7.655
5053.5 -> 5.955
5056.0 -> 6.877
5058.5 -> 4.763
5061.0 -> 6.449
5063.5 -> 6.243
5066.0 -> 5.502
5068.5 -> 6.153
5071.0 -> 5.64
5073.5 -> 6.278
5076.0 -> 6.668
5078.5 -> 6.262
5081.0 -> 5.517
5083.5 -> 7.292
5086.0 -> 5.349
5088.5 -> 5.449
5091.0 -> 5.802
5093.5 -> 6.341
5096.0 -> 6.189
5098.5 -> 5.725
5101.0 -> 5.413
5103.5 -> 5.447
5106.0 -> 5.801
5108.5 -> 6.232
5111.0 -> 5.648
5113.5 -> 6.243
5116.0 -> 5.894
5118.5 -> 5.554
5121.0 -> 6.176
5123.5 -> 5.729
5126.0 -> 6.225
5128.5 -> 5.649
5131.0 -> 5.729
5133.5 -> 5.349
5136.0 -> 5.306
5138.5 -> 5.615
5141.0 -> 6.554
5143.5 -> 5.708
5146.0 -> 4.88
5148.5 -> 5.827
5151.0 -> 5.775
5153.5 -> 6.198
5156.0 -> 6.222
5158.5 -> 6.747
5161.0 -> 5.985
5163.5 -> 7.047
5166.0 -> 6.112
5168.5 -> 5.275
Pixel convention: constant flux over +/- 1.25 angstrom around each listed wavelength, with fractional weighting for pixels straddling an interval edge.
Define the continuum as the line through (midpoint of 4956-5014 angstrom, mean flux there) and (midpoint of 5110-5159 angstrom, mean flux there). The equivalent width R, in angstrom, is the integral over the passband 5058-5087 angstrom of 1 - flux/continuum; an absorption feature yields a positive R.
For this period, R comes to -0.6 angstrom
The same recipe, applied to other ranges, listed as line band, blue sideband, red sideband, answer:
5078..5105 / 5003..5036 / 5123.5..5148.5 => -0.4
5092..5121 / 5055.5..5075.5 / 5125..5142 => -0.1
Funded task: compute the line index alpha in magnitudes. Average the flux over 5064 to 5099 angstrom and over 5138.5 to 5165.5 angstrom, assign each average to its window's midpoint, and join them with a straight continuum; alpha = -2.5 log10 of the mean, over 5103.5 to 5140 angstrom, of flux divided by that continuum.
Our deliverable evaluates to 0.05 mag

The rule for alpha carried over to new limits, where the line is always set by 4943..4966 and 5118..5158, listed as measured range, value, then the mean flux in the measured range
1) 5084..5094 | 0.02 mag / 5.81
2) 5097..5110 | 0.03 mag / 5.73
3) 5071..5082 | -0.03 mag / 6.13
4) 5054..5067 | 0.01 mag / 5.98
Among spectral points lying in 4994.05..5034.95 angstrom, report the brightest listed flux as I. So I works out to 6.783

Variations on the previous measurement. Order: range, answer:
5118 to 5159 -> 6.747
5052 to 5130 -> 7.292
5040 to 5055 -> 7.655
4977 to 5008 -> 7.296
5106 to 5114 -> 6.243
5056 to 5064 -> 6.877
